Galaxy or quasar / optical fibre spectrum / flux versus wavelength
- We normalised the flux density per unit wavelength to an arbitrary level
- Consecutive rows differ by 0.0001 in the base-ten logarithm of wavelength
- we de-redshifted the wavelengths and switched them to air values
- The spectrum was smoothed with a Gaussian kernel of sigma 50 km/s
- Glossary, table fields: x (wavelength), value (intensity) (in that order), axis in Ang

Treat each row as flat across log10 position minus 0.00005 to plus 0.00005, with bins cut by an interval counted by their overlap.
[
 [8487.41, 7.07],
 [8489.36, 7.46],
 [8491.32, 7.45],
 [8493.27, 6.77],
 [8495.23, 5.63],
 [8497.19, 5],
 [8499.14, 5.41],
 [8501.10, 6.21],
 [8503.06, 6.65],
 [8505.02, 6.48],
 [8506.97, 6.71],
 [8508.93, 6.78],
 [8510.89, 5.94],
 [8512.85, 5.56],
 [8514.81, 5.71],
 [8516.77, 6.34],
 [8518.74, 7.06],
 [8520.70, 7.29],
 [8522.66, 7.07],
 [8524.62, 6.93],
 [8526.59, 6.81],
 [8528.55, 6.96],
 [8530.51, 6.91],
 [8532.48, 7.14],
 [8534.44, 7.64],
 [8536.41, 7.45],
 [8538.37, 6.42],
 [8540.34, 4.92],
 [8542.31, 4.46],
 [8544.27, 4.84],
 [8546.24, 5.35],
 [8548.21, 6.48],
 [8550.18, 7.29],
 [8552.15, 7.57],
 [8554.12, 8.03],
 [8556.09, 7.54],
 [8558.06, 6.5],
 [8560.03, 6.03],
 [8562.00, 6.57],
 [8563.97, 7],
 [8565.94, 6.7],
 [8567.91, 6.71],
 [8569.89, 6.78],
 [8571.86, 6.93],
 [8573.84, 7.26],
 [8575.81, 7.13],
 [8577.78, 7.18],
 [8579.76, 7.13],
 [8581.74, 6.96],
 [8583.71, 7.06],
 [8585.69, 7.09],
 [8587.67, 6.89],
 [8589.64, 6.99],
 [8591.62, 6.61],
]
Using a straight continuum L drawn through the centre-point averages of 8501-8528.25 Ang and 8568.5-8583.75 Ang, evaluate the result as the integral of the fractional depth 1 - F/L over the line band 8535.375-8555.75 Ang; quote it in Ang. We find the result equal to 1.4 Ang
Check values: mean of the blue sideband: 6.56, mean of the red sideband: 7.04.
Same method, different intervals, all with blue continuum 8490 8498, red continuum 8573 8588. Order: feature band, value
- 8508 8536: -0.8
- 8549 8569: -0.3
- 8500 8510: -0.2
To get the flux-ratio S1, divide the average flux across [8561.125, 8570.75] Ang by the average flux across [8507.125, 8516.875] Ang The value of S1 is 1.1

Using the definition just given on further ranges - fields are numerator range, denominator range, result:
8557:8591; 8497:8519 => 1.12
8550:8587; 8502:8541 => 1.05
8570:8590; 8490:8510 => 1.11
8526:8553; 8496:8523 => 1.03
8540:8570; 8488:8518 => 1.02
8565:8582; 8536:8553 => 1.16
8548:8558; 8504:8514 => 1.17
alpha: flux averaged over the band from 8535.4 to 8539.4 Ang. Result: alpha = 6.91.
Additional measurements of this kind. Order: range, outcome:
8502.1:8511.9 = 6.51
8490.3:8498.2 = 6.21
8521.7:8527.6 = 6.94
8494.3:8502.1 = 5.56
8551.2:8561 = 7.13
